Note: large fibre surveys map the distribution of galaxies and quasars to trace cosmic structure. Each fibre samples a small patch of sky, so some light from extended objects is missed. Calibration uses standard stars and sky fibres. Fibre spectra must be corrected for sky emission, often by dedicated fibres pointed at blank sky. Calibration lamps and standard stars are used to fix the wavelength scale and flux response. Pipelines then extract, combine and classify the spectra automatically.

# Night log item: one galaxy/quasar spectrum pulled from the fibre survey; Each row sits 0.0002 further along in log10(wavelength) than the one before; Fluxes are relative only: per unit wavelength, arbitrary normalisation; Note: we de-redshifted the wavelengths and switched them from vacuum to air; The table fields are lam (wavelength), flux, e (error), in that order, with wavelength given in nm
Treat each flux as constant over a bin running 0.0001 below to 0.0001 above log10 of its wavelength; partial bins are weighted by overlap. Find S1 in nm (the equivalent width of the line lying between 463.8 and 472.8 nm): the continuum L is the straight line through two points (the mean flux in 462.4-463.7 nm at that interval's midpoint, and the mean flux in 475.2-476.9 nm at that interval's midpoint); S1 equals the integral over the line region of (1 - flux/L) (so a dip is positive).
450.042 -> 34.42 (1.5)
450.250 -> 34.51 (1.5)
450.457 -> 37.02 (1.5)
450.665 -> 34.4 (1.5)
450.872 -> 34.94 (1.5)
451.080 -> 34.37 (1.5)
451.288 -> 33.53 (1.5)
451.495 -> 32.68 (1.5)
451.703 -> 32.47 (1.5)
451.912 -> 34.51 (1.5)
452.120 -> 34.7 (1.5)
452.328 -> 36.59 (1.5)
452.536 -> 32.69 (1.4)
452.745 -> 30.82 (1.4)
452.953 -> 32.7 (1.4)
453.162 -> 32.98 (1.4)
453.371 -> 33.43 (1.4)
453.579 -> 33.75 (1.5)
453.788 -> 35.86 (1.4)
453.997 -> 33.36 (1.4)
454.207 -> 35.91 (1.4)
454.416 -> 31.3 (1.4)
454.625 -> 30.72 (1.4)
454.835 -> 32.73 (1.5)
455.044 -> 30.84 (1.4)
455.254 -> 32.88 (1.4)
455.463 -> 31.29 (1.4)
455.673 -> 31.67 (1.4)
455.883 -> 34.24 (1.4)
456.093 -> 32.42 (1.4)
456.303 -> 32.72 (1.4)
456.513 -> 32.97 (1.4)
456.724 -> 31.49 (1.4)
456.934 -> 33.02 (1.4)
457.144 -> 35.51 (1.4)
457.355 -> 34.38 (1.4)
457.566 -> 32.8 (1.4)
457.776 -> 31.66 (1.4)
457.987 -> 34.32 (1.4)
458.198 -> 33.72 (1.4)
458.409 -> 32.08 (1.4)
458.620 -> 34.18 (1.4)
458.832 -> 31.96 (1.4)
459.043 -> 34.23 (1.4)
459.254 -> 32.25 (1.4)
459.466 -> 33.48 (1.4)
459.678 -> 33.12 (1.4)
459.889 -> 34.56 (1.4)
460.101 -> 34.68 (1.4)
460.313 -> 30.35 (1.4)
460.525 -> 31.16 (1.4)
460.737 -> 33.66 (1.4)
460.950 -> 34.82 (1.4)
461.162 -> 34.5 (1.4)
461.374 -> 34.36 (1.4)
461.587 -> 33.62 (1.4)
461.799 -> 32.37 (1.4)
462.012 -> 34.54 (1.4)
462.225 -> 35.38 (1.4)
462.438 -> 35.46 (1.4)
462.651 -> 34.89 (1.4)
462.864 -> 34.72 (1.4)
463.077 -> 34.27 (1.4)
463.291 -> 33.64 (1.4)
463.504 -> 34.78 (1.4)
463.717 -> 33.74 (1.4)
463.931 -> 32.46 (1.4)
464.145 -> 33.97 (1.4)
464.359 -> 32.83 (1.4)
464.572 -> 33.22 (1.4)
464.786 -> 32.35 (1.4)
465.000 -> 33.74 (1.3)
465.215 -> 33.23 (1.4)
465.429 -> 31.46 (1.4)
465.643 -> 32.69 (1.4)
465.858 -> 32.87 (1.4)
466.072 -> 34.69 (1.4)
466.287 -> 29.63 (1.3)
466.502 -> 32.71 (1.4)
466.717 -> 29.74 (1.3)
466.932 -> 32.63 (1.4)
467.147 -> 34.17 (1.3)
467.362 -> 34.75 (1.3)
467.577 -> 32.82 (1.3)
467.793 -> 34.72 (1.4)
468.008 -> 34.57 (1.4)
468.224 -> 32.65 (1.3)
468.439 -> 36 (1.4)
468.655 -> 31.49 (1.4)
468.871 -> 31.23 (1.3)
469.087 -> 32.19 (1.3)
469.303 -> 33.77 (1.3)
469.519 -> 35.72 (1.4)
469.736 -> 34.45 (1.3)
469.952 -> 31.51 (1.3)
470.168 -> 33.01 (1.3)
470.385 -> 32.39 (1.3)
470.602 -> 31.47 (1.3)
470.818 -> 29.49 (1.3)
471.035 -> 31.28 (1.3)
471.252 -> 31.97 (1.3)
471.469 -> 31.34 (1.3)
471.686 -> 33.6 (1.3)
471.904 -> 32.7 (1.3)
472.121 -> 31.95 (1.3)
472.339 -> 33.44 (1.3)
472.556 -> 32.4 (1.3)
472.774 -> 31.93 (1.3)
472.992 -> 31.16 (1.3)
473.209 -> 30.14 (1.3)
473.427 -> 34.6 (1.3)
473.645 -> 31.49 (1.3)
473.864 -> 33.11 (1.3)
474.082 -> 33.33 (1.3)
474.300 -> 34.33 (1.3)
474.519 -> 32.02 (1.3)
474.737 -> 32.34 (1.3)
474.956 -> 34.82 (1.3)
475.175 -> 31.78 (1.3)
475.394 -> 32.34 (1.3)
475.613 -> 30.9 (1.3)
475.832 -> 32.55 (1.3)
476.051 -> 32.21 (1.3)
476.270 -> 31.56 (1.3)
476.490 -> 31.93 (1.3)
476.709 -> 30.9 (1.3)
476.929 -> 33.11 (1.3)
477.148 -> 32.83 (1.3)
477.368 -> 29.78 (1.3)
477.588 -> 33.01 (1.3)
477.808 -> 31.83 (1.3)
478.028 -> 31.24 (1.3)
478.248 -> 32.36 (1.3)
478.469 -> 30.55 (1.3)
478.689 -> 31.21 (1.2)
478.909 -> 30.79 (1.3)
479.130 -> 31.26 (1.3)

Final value 0.18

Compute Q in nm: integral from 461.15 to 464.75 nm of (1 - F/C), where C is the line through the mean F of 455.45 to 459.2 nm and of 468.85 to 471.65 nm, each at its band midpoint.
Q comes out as -0.136 nm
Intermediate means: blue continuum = 33.1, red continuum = 32.4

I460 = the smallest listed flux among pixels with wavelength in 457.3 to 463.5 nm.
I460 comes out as 30.35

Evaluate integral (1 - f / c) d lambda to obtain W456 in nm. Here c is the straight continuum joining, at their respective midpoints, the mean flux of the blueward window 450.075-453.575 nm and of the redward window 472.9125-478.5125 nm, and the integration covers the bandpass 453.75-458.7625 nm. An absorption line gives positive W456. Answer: 0.09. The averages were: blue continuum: 33.9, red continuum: 32.2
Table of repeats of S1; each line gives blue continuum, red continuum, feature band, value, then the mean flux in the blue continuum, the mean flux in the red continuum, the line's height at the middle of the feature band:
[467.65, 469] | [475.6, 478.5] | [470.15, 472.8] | 0.06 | 33.4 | 31.8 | 32.8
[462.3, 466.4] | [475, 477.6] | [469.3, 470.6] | -0.02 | 33.4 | 31.9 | 32.7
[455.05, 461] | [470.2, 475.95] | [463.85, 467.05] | 0.01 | 33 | 32.3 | 32.6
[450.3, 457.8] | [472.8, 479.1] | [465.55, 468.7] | -0.05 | 33.3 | 32.1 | 32.6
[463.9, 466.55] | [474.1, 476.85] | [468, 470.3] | -0.05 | 32.8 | 32.3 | 32.6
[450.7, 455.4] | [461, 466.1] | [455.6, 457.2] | 0.02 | 33.4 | 33.7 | 33.5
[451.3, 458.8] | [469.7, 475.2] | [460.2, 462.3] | -0.04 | 33.1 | 32.4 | 32.9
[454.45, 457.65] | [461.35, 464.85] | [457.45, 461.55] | 0.00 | 32.6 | 33.9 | 33.3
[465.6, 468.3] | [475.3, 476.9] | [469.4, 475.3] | -0.04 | 33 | 31.8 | 32.3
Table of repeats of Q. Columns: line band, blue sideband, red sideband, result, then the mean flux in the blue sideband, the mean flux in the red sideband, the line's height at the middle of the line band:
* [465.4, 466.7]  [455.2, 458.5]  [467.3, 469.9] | 0.049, 33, 33.6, 33.5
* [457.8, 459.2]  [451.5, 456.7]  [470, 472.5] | -0.021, 33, 32.1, 32.8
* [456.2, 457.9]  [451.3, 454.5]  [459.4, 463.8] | 0.034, 33.6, 33.9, 33.8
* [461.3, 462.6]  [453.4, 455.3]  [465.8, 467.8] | -0.056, 33.1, 32.8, 32.9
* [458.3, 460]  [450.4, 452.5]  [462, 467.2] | 0.027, 34.4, 33.3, 33.8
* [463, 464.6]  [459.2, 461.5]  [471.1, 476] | -0.023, 33.4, 32.4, 33.1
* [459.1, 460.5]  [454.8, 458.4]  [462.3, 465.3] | 0.012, 32.9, 33.8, 33.3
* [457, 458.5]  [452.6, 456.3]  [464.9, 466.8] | -0.040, 32.8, 32.3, 32.6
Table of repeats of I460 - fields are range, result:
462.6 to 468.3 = 29.63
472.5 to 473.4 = 30.14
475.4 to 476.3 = 30.9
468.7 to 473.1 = 29.49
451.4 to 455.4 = 30.72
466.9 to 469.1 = 31.23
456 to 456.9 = 31.49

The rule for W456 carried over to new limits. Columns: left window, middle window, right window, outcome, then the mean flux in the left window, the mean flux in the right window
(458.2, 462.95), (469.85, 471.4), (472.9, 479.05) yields 0.050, 33.7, 32.1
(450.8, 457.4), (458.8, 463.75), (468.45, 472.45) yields -0.138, 33.2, 32.5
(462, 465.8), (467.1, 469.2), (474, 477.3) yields -0.012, 33.7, 32.4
